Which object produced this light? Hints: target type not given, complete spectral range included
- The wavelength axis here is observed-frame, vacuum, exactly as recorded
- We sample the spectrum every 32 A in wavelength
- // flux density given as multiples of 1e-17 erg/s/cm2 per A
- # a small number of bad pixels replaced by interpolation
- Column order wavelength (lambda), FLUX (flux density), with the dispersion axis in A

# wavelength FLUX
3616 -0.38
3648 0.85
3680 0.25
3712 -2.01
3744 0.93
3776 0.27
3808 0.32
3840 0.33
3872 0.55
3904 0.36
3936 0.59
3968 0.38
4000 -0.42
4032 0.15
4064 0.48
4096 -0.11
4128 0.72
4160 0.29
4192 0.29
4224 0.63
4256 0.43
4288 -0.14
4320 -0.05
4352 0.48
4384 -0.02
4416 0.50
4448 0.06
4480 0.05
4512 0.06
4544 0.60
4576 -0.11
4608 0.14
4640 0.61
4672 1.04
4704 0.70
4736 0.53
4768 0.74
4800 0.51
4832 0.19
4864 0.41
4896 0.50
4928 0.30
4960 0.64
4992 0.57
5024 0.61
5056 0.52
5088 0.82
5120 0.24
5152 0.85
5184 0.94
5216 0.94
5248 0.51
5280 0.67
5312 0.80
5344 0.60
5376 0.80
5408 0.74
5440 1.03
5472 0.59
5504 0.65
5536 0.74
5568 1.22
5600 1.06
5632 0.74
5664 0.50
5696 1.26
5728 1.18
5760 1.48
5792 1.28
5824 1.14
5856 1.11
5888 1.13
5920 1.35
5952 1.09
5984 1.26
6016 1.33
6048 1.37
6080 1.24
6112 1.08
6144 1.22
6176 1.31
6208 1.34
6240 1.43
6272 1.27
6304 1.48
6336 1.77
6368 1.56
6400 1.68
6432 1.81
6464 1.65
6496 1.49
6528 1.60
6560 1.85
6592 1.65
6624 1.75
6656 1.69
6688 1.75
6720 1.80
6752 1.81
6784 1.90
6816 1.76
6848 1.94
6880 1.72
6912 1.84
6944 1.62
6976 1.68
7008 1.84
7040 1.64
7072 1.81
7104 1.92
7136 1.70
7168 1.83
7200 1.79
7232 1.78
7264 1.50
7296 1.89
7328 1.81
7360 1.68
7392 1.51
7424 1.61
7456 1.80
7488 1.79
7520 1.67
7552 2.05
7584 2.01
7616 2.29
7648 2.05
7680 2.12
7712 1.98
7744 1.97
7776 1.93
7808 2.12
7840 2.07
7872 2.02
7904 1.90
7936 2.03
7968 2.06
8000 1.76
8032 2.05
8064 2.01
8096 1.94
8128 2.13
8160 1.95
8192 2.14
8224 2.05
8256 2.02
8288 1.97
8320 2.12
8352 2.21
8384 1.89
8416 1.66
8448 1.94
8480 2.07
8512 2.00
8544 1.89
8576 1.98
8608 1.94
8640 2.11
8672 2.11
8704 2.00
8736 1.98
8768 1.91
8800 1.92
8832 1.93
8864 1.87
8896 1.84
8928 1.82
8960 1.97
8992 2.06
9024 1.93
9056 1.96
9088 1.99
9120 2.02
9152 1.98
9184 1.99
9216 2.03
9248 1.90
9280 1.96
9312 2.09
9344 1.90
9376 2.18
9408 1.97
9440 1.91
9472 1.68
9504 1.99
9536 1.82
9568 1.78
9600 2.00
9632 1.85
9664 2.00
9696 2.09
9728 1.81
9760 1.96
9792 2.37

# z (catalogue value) 0.43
